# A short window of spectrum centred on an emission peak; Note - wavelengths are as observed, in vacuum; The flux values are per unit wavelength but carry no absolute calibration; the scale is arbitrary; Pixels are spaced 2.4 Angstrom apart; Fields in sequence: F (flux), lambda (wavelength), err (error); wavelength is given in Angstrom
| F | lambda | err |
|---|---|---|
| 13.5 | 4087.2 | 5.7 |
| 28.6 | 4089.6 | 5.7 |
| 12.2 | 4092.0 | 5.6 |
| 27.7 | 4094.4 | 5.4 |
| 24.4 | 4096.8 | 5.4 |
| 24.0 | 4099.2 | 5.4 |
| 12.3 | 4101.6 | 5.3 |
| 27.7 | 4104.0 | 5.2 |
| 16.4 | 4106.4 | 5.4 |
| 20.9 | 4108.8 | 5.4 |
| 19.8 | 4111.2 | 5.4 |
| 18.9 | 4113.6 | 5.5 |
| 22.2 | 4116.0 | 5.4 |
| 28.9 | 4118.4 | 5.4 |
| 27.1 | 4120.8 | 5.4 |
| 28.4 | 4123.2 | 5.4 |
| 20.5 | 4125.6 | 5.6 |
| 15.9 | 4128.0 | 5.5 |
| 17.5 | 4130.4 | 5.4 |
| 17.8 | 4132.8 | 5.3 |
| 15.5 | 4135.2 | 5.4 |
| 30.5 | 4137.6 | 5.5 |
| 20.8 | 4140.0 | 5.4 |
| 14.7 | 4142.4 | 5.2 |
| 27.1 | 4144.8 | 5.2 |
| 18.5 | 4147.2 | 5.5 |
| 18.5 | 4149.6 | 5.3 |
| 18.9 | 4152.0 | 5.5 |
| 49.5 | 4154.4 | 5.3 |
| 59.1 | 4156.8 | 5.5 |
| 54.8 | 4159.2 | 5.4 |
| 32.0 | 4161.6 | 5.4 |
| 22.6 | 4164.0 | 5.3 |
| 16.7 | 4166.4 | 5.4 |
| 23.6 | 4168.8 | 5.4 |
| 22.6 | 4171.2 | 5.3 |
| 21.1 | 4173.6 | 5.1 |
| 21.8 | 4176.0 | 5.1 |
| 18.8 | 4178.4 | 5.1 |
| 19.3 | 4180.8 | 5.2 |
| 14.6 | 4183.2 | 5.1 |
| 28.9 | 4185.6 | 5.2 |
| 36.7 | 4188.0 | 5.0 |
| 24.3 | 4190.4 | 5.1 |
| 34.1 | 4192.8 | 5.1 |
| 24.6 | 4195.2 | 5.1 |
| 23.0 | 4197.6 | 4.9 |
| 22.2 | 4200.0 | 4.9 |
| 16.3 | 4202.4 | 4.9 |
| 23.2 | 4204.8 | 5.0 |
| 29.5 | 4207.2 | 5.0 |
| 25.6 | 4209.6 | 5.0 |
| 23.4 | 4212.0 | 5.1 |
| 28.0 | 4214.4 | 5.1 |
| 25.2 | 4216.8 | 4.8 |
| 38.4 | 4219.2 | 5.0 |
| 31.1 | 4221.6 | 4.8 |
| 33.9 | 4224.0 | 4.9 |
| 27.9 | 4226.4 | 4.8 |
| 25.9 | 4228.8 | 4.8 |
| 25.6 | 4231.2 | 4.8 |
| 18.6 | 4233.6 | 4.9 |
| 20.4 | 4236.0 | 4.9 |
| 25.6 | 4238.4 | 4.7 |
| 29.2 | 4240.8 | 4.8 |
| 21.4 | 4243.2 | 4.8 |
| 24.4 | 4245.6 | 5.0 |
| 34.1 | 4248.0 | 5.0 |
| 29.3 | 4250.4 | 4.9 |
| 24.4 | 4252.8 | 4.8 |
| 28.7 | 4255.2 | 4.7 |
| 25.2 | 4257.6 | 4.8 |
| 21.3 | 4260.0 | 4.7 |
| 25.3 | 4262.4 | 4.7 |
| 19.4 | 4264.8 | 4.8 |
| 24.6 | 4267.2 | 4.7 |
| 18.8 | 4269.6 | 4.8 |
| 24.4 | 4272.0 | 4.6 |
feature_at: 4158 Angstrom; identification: [O II]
